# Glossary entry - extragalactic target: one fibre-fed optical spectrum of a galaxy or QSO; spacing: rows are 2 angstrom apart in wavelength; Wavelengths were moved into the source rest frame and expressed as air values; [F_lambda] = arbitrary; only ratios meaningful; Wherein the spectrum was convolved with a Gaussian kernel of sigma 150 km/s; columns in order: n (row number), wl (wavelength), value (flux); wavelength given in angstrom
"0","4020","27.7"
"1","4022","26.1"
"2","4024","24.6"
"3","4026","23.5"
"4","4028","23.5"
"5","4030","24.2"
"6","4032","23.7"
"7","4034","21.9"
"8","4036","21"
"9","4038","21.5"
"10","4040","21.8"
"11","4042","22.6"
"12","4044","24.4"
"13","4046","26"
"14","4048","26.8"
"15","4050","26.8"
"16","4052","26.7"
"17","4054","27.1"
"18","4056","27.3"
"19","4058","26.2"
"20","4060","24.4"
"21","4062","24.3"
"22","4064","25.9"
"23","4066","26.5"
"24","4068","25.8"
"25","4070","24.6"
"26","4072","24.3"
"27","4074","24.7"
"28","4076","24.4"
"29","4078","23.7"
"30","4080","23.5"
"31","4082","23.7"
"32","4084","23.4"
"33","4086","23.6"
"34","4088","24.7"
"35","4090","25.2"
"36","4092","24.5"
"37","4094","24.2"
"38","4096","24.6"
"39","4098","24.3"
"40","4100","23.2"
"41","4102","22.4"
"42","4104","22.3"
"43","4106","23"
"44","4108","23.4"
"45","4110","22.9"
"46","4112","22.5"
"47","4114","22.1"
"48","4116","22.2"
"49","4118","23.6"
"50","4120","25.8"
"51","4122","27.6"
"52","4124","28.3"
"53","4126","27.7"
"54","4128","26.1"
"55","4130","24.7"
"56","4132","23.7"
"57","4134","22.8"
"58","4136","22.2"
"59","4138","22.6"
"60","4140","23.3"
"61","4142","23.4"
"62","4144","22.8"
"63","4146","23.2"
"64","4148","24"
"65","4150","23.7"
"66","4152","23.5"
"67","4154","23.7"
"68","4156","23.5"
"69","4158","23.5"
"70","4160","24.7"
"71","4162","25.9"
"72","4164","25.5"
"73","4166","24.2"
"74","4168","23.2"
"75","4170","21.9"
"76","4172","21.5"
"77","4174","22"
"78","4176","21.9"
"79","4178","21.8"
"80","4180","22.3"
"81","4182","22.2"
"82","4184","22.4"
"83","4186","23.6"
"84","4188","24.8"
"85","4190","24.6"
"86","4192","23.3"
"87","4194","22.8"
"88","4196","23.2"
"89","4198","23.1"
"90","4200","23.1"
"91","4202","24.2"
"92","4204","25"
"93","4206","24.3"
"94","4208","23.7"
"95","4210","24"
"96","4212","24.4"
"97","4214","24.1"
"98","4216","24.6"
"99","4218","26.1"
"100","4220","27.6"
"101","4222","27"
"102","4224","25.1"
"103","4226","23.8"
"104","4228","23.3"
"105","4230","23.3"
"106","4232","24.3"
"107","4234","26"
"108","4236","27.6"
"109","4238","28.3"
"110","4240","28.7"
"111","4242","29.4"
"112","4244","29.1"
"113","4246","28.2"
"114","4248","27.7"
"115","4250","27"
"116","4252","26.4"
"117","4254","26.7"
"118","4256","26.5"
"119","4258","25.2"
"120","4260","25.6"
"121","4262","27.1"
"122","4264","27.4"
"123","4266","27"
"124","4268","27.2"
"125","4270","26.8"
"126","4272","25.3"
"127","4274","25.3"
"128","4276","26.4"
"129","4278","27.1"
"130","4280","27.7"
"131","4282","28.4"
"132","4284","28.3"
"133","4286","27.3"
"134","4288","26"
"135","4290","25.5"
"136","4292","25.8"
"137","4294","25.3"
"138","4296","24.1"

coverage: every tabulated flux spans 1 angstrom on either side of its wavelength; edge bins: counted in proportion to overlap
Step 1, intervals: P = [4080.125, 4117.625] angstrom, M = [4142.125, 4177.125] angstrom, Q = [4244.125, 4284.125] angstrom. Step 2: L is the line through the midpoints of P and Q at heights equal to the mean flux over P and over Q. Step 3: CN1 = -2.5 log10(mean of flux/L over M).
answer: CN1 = 0.06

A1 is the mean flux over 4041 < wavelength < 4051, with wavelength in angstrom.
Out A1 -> 25.3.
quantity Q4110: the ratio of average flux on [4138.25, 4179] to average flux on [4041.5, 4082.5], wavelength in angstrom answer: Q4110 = 0.92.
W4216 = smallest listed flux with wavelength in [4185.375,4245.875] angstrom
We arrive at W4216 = 22.8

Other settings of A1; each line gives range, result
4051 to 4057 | 27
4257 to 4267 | 26.5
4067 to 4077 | 24.8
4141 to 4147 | 23.1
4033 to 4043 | 21.8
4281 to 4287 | 28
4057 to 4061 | 25.3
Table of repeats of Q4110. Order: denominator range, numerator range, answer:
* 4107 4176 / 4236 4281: 1.14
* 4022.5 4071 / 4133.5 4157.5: 0.94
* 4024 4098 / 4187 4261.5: 1.04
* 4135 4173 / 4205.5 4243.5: 1.09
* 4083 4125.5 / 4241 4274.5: 1.12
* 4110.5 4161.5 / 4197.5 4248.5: 1.07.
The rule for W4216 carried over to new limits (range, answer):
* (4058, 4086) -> 23.4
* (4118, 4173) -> 21.5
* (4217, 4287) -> 23.3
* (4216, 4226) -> 23.8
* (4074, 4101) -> 23.2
